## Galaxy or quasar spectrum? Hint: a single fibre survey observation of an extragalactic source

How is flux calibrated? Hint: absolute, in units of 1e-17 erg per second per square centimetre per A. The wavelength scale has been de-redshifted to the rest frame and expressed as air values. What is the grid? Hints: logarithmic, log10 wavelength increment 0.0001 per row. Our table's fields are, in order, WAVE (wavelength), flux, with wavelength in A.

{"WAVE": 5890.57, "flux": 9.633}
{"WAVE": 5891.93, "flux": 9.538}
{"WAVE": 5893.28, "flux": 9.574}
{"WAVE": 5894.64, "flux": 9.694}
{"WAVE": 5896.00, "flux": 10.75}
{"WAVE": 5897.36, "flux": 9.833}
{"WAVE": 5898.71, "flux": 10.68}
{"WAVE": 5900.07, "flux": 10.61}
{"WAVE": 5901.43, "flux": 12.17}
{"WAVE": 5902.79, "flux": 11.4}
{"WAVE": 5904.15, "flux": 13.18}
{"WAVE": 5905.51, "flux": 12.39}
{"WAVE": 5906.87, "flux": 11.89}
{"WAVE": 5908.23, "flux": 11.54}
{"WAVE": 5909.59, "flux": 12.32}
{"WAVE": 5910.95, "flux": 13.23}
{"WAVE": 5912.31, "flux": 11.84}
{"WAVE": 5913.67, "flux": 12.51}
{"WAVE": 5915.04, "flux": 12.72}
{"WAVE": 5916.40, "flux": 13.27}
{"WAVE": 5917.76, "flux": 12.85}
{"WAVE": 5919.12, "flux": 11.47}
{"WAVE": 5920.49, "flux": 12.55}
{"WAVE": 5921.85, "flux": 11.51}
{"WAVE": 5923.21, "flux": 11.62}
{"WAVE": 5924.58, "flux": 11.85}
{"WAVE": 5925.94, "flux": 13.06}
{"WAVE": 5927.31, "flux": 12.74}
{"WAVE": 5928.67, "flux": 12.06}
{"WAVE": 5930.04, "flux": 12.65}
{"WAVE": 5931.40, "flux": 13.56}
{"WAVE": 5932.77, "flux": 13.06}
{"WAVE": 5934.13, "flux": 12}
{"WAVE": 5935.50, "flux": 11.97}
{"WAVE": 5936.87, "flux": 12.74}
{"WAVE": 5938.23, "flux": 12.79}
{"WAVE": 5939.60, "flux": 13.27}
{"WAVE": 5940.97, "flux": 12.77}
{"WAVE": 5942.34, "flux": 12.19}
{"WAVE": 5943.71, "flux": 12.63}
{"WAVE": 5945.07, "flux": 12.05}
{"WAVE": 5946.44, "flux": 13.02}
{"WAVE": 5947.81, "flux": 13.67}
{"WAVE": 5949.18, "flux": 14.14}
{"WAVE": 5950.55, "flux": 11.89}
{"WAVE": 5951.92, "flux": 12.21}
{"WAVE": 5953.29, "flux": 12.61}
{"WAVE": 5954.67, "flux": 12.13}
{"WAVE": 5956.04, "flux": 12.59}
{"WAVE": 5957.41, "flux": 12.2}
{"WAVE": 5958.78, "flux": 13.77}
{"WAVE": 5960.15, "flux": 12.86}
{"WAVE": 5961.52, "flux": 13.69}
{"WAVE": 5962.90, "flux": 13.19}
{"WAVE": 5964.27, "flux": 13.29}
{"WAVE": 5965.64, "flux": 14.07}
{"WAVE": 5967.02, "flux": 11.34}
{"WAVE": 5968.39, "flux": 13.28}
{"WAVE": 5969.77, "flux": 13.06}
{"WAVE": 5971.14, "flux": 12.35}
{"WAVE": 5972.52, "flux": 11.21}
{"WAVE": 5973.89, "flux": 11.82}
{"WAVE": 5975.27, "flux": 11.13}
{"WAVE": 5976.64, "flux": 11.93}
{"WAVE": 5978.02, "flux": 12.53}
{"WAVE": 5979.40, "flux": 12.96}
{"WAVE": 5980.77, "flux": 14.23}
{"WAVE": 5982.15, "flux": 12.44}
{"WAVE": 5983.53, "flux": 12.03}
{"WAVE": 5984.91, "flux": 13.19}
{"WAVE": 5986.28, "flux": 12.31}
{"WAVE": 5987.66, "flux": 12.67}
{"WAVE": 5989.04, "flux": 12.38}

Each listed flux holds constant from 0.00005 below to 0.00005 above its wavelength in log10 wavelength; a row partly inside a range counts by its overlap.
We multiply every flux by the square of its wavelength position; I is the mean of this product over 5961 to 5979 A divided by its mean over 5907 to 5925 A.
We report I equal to 1.0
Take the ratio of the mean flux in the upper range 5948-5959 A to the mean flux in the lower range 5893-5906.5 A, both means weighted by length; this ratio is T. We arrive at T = 1.14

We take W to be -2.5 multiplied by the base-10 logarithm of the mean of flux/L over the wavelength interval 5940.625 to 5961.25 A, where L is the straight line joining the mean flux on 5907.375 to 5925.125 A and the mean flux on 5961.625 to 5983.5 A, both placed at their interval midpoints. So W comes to -0.02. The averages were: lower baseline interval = 12.3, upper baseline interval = 12.6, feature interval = 12.7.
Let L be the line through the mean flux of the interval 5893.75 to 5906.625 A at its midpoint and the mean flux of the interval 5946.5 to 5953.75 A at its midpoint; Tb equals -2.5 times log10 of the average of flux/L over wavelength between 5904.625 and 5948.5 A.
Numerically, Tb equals -0.04 mag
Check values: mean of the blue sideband 11.2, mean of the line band 12.5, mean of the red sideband 12.9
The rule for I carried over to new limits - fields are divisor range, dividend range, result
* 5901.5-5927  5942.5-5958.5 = 1.04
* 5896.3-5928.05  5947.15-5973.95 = 1.08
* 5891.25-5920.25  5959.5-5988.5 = 1.11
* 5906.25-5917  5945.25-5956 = 1.04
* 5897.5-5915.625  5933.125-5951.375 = 1.07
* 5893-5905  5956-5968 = 1.22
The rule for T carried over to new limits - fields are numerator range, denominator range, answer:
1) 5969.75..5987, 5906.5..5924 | 1.01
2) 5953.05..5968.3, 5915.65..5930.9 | 1.04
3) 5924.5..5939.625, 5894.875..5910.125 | 1.10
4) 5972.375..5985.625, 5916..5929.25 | 1.01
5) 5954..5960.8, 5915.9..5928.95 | 1.03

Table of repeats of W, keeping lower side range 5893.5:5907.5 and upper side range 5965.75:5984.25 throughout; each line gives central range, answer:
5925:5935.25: -0.090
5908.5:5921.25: -0.097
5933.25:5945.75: -0.062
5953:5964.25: -0.068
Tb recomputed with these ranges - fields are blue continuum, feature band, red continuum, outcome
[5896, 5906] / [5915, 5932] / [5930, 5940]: -0.01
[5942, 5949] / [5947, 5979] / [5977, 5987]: 0.01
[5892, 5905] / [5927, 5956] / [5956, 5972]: -0.04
